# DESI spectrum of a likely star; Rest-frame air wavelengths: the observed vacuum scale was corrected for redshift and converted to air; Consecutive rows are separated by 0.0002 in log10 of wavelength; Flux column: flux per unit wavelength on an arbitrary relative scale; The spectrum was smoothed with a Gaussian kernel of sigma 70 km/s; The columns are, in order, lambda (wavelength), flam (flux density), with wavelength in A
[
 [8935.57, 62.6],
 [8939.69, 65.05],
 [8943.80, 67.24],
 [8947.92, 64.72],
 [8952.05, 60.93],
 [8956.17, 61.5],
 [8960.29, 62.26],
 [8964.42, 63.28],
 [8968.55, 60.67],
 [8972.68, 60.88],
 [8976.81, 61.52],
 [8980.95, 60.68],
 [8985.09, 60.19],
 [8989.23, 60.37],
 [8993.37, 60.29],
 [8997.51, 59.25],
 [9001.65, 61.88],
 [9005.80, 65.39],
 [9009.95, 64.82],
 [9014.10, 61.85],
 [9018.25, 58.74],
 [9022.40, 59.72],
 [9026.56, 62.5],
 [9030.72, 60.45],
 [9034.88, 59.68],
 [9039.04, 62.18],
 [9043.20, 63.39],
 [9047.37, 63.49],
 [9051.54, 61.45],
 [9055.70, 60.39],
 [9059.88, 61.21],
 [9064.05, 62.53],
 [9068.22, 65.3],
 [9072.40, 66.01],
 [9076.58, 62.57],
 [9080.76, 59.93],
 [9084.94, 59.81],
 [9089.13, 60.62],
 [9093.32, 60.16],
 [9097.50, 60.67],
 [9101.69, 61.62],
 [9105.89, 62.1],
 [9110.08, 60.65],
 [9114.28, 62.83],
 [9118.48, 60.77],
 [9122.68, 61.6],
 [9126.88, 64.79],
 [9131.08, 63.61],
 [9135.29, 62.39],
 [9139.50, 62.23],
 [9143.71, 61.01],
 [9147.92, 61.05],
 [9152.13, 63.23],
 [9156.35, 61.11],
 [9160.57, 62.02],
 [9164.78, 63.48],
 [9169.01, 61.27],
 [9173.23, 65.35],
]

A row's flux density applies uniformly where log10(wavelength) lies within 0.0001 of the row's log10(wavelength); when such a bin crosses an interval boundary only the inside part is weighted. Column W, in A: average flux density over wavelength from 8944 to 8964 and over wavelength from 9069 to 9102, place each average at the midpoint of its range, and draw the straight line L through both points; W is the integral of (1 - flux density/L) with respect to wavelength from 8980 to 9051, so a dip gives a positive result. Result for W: 0.9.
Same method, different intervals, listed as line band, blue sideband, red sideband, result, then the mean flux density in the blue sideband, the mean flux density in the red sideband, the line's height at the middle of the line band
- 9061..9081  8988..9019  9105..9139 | -0.4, 61.7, 62.3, 62.1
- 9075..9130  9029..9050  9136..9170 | 0.4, 61.8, 62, 61.9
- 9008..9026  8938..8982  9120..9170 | 0.3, 62.6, 62.3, 62.5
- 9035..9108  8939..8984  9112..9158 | 0.5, 62.5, 62.2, 62.3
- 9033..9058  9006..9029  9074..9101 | -0.2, 61.8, 60.8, 61.4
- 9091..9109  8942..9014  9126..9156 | 0.4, 62.1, 62.4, 62.3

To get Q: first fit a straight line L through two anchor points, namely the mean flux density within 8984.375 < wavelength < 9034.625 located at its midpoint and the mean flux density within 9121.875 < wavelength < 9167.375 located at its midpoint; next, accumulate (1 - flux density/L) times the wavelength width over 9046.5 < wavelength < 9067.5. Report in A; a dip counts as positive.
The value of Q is -0.1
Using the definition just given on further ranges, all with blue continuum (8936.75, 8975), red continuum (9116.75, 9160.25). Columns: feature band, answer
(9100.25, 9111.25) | 0.14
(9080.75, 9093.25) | 0.45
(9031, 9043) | 0.26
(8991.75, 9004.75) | 0.39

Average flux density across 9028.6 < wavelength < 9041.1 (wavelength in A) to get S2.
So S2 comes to 60.8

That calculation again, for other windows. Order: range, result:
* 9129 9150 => 62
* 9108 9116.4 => 61.7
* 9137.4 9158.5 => 61.7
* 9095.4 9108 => 61.5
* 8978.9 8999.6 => 60.2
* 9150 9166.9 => 62.5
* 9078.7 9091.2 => 60.1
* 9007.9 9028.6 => 61.5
